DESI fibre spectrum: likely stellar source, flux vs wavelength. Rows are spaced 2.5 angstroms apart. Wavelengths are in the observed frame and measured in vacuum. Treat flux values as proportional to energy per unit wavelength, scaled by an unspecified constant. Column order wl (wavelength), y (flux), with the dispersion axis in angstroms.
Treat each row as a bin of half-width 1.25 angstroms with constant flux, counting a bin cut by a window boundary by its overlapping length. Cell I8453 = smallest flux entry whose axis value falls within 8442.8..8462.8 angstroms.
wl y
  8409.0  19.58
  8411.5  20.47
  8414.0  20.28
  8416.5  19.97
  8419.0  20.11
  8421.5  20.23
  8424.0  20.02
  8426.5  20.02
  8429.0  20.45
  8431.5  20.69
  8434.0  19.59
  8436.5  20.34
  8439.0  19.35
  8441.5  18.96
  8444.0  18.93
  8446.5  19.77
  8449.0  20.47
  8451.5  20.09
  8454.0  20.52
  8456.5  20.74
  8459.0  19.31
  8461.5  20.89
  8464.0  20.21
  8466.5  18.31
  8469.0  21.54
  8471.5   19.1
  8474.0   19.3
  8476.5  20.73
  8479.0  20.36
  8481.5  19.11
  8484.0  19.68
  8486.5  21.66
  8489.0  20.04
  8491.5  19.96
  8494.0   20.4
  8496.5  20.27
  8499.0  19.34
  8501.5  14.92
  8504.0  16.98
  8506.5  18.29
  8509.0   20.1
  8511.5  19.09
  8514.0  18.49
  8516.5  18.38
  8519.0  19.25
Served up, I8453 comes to 18.93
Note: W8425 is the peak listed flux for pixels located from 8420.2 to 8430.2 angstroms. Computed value 20.45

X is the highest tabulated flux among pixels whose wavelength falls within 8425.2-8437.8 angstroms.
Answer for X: 20.69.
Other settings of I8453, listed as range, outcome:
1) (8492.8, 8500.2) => 19.34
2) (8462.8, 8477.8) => 18.31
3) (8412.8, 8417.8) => 19.97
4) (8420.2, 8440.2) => 19.35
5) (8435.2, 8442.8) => 18.96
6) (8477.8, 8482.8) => 19.11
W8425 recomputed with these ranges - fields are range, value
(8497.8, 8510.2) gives 20.1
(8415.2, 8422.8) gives 20.23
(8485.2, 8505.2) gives 21.66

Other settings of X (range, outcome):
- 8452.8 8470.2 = 21.54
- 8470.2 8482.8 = 20.73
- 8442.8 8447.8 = 19.77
